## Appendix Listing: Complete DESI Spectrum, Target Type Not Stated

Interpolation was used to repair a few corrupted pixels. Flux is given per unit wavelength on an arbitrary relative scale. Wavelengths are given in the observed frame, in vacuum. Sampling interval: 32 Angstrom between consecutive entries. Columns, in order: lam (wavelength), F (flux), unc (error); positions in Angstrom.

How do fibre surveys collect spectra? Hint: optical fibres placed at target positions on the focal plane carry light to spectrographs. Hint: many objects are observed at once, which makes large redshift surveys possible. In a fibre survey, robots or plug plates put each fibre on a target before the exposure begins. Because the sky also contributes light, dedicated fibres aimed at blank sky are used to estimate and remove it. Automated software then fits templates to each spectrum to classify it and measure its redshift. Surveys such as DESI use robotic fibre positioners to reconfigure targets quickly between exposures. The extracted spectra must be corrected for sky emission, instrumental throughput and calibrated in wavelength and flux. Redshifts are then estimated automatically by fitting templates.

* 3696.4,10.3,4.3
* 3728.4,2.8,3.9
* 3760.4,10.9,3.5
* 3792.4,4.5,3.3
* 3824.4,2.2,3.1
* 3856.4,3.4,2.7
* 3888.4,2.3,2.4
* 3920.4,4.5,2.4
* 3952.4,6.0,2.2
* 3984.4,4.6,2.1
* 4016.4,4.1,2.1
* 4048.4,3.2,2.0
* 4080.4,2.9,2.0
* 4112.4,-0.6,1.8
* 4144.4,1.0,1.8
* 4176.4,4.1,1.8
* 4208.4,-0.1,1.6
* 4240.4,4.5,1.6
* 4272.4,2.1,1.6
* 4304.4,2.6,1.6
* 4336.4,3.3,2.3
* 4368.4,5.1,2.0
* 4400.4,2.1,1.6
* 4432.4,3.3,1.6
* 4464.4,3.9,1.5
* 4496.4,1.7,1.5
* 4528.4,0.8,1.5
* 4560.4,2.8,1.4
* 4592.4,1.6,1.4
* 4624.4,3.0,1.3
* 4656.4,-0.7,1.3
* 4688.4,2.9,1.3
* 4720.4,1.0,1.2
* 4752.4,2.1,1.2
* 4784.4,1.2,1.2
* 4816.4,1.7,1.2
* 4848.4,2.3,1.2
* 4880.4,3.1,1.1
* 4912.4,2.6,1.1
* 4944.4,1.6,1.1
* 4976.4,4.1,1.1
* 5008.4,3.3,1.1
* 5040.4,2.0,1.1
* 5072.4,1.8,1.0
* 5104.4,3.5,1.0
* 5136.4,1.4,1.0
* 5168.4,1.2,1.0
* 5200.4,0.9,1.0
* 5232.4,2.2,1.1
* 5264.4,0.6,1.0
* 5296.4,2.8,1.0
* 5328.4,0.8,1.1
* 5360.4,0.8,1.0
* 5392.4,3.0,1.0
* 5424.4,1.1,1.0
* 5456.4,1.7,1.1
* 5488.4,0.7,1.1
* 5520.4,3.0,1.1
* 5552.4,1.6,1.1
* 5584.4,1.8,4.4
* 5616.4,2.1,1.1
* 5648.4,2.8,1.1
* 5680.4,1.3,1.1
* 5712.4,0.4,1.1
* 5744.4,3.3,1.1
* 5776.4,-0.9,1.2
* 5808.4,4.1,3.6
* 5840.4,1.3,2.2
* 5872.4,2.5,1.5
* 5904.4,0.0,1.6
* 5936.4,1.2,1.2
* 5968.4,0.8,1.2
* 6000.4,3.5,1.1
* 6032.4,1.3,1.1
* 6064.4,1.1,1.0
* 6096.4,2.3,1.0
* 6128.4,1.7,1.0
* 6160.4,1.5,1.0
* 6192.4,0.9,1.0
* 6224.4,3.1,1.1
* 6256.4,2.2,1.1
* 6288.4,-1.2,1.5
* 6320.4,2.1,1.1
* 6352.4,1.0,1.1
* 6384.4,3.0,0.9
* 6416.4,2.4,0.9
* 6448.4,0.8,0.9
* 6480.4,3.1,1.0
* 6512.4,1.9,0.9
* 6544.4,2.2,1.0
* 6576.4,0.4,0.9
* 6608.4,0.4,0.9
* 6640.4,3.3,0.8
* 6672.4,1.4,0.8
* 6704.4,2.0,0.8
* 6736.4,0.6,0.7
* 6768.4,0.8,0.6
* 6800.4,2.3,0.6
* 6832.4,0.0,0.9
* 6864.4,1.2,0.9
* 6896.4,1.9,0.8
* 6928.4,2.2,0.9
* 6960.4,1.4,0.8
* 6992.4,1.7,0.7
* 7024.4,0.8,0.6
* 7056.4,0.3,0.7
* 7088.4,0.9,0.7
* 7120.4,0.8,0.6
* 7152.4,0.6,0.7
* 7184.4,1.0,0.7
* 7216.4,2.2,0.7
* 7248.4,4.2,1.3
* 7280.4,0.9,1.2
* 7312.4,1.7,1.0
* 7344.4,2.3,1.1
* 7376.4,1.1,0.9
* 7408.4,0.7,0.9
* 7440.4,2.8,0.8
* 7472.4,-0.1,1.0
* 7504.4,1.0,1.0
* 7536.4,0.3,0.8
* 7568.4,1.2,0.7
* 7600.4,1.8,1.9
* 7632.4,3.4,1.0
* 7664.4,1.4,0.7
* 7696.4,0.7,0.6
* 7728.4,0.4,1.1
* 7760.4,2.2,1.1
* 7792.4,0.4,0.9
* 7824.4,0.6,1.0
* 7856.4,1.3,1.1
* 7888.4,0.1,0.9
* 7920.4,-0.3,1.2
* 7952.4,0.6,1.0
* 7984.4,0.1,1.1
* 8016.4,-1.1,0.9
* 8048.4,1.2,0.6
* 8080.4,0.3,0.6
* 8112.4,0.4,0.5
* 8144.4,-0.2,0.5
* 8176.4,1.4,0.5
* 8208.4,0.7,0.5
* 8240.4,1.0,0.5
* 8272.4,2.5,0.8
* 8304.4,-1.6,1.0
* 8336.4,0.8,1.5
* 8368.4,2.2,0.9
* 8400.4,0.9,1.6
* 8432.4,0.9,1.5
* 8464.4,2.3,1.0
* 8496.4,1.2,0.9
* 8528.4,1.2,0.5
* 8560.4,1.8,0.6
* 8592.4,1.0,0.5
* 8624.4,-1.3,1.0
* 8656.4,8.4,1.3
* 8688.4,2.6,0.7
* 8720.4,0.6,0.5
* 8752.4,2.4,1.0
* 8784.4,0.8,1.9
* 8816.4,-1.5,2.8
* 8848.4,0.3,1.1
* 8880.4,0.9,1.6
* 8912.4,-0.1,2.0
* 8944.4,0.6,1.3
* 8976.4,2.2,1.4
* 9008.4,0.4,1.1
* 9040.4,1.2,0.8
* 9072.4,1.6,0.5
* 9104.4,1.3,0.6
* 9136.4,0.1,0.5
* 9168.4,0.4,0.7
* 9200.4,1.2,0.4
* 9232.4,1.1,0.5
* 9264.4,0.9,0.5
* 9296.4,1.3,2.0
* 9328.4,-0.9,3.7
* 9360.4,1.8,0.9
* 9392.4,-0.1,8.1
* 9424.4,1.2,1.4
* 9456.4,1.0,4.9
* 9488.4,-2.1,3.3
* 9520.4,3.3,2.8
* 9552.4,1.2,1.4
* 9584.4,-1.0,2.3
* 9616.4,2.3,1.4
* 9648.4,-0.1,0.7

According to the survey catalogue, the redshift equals 1.32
